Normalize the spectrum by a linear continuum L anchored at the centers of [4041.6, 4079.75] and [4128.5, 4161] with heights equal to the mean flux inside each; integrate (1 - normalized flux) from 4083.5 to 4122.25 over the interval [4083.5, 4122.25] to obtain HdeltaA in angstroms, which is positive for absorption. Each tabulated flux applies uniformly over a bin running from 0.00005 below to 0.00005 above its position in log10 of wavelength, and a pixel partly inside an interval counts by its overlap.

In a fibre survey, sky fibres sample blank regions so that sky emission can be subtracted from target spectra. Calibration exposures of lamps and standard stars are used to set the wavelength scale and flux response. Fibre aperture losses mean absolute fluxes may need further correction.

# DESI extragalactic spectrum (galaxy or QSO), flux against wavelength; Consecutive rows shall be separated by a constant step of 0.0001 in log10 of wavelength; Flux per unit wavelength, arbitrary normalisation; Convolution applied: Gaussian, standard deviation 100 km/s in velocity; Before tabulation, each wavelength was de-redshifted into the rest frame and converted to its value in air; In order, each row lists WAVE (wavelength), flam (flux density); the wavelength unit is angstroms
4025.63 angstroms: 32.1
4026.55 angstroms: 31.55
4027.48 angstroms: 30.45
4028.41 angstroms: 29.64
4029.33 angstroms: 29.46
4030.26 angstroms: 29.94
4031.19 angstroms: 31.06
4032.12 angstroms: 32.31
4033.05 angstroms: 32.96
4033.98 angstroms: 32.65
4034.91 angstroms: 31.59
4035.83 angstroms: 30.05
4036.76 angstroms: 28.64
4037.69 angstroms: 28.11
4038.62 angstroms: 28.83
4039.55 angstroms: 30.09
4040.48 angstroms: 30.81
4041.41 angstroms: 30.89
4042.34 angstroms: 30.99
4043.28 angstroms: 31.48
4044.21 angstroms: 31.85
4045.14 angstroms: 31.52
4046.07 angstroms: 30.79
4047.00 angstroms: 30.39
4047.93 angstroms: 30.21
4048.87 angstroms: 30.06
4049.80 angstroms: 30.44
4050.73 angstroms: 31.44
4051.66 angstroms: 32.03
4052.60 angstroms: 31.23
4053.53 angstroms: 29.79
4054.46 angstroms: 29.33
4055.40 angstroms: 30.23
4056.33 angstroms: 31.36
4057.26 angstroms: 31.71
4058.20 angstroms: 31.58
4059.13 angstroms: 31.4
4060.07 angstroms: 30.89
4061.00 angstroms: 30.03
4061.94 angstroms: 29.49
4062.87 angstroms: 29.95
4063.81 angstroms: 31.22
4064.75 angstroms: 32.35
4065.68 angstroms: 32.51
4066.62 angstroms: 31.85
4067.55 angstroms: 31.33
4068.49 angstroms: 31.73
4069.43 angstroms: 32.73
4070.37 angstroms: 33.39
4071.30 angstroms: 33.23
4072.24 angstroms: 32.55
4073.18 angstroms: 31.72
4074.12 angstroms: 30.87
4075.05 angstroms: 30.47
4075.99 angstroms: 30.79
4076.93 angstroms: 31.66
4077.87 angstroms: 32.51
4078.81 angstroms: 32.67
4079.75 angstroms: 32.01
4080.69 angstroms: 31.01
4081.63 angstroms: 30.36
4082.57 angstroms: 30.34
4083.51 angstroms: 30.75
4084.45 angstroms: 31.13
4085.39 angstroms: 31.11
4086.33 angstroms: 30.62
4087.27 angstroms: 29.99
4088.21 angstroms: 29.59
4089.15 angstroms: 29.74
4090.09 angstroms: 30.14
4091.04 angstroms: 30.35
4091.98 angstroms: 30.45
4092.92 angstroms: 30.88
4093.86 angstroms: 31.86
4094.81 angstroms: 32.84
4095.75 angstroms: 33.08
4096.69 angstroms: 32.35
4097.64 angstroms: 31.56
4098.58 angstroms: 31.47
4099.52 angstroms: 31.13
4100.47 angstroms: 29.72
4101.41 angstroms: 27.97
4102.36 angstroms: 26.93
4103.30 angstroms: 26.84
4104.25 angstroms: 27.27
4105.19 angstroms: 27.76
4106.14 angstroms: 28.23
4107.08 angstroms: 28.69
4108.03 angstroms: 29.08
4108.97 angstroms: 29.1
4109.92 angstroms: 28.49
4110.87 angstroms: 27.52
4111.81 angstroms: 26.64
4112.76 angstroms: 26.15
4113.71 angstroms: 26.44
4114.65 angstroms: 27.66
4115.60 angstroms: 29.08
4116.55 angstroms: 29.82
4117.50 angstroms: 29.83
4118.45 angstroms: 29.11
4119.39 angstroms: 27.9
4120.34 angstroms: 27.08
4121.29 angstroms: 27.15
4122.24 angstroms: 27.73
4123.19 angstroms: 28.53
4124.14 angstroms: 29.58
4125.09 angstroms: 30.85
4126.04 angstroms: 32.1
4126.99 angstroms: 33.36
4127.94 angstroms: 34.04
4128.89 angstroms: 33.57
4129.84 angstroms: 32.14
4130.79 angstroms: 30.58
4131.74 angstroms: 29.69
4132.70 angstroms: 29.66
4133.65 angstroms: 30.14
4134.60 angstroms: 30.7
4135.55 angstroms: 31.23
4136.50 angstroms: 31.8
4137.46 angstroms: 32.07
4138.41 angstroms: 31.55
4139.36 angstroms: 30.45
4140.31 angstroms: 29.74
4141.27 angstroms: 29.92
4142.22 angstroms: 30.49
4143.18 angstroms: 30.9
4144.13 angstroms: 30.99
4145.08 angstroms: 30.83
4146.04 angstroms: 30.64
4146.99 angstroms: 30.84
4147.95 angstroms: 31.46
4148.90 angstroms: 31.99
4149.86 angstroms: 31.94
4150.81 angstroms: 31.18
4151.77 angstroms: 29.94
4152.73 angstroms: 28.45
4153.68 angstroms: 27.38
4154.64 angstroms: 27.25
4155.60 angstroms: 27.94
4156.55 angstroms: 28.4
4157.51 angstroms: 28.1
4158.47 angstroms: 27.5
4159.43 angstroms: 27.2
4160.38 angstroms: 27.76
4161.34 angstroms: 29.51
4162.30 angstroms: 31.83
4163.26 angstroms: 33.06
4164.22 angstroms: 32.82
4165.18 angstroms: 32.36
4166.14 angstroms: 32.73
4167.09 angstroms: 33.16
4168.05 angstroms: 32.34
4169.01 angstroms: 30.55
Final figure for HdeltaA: 1.8 angstroms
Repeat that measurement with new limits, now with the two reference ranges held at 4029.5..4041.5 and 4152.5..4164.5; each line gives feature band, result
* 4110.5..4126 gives 0.6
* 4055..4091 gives -1.4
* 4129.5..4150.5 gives -1.2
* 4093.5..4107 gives -0.1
